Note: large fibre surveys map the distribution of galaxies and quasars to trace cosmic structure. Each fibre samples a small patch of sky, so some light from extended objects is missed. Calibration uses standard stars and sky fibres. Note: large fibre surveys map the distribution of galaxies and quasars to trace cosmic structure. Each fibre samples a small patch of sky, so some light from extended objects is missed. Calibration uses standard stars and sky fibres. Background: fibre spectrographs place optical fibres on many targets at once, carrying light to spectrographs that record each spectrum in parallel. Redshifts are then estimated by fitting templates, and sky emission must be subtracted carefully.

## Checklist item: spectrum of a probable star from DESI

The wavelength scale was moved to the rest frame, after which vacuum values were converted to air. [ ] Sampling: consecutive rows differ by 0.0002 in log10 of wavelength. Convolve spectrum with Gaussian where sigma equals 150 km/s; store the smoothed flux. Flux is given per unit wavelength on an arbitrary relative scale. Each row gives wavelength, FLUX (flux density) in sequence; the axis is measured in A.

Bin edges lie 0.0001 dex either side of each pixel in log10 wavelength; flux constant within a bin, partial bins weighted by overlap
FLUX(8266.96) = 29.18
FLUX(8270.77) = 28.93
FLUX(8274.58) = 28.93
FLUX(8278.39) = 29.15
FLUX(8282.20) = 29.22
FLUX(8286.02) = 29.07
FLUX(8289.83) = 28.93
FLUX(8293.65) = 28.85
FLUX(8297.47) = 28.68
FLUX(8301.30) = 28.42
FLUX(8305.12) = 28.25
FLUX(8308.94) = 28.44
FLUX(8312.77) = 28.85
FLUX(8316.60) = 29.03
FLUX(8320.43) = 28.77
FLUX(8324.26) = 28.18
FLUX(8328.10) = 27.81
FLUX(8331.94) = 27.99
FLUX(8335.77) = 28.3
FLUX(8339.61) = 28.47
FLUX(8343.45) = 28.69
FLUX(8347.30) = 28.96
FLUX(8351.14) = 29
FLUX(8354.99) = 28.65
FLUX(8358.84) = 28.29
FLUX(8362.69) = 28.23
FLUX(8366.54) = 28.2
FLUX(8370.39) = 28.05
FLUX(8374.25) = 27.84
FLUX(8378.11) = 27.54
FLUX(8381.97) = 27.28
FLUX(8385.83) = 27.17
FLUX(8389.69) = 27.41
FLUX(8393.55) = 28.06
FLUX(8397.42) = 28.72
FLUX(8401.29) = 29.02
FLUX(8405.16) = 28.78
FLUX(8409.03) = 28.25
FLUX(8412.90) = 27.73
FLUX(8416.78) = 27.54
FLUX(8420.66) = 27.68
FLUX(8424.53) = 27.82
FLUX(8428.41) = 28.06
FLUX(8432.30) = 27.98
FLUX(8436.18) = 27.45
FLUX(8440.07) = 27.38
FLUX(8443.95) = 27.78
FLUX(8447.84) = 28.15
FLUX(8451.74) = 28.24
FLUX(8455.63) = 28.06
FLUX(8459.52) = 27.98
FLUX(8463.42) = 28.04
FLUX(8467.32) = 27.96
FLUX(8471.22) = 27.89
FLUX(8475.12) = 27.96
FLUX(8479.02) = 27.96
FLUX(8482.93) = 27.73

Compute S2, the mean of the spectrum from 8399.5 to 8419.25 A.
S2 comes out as 28.2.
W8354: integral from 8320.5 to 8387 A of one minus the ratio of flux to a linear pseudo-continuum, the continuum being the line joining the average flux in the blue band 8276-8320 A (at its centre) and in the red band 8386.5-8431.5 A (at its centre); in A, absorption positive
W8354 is 0.60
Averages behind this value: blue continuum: 28.8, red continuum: 28.1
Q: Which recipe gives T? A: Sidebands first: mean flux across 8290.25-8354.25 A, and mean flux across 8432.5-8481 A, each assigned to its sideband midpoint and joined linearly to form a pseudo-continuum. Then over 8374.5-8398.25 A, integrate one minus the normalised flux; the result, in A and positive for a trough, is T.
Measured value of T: 0.5 A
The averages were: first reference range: 28.6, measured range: 27.7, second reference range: 27.9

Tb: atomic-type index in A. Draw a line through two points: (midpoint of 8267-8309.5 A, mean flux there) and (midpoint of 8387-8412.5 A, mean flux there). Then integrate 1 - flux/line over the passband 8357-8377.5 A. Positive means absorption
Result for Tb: 0.3 A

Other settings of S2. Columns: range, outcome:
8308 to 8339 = 28.4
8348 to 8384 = 28.1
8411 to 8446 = 27.7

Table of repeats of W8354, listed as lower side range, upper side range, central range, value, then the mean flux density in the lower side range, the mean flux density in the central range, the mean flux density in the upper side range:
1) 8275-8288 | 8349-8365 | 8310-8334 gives 0.32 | 29.1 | 28.4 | 28.5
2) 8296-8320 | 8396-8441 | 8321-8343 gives 0.21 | 28.6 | 28.2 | 28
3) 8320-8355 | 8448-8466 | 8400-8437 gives 0.22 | 28.5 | 28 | 28.1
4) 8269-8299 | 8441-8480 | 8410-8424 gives 0.26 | 29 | 27.7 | 28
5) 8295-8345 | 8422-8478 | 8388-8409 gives -0.20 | 28.5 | 28.4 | 27.9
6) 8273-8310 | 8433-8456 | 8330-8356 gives -0.09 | 28.8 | 28.6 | 27.8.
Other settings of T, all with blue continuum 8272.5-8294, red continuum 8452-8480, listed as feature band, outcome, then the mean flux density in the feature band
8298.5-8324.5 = 0.26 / 28.6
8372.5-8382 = 0.30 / 27.6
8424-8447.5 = 0.34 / 27.8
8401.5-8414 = -0.03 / 28.4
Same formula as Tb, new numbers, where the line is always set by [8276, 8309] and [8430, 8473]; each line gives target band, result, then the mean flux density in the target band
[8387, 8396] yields 0.16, 27.8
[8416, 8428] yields 0.14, 27.8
